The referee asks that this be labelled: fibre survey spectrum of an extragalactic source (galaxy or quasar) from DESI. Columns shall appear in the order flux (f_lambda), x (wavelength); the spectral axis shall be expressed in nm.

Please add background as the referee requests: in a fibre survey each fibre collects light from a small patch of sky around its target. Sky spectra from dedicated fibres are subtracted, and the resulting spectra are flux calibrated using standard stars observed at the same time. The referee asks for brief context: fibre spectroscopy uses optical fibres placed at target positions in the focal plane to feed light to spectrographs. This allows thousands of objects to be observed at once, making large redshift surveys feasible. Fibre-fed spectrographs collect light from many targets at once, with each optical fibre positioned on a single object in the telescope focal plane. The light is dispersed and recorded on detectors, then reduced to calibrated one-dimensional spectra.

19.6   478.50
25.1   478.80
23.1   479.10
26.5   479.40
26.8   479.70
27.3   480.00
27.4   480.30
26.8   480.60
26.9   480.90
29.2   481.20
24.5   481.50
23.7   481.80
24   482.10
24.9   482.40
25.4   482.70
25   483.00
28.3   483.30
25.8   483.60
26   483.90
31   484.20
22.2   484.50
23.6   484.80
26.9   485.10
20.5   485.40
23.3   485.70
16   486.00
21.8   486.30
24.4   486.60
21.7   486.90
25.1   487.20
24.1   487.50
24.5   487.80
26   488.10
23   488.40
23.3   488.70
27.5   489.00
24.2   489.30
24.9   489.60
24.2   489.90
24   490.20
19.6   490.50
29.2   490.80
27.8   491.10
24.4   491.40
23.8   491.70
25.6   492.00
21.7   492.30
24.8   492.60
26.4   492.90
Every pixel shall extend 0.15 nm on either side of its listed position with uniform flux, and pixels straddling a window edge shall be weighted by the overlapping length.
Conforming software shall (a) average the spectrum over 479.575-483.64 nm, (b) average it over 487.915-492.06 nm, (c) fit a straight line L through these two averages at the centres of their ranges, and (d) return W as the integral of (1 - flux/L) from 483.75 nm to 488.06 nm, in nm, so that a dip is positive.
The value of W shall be 0.30 nm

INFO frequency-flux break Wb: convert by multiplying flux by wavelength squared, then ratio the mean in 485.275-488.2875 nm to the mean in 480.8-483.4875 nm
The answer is 0.90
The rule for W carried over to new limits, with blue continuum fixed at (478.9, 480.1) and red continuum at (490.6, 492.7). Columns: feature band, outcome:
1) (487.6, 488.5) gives 0.03 nm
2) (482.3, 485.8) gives 0.04 nm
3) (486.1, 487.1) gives 0.12 nm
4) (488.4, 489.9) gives 0.04 nm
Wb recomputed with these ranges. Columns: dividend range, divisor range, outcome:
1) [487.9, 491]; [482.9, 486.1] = 1.03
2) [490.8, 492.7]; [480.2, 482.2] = 1.00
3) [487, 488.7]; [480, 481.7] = 0.93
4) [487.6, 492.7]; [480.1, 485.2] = 0.98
